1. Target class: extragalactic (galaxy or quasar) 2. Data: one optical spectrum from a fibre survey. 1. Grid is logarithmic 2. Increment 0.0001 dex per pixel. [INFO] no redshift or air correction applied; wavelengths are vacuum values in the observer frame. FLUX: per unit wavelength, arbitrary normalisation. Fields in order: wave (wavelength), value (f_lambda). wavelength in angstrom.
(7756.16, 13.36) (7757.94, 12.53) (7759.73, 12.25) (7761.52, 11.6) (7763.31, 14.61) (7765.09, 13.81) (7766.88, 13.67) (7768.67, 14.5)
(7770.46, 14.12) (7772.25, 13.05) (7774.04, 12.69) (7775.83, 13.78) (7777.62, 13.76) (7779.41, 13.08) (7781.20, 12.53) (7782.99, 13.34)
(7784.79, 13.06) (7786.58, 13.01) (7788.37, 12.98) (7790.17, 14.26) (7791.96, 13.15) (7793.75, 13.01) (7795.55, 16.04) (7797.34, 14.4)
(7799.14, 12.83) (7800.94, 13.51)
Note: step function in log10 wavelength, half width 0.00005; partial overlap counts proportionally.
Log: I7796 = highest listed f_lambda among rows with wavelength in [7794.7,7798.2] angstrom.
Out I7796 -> 16.04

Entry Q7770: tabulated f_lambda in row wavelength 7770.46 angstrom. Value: 14.12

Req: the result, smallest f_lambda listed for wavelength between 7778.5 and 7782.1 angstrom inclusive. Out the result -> 12.53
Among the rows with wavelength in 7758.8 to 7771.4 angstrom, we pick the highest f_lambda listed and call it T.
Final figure 14.61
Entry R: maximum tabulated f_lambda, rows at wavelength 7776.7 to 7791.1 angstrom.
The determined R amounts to 14.26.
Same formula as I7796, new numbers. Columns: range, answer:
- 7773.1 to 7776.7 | 13.78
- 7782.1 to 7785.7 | 13.34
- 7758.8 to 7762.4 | 12.25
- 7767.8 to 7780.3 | 14.5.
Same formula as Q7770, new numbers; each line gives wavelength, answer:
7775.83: 13.78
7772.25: 13.05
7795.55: 16.04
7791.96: 13.15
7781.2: 12.53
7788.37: 12.98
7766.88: 13.67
